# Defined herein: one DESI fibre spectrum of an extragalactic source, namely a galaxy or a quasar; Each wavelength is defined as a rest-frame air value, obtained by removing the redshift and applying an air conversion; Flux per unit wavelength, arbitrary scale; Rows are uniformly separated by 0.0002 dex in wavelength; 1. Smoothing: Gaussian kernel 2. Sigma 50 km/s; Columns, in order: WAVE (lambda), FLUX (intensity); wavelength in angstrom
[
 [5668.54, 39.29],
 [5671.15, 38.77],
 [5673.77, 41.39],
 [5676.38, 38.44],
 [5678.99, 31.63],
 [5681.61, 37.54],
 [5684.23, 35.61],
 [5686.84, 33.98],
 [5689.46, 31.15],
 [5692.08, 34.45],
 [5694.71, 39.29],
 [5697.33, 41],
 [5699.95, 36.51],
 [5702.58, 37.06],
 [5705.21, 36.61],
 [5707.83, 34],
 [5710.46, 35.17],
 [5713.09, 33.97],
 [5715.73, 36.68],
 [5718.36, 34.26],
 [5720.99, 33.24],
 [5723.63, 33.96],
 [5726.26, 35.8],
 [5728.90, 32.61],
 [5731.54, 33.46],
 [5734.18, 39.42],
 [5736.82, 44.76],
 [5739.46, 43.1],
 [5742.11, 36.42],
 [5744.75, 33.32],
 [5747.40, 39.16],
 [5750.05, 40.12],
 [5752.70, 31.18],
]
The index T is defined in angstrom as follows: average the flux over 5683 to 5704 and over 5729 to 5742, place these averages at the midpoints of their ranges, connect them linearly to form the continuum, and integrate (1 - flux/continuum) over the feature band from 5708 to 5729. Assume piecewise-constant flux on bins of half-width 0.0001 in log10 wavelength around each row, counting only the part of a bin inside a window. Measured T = 1.9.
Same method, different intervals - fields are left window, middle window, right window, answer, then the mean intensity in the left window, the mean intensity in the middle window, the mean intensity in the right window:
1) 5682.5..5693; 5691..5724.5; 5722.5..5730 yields -1.8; 33.9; 35.9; 34.2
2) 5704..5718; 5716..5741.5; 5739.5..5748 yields -0.3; 35.2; 36.7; 37.1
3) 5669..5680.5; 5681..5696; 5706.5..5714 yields 0.5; 37.7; 35.2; 34.4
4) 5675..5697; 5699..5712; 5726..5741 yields 0.3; 35.5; 35.8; 38.3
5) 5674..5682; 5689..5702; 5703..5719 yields -0.4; 36.4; 36.9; 35.3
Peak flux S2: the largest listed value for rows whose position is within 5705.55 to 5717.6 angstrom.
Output 36.68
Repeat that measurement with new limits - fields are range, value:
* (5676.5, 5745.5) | 44.76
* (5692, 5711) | 41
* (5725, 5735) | 39.42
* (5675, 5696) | 39.29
